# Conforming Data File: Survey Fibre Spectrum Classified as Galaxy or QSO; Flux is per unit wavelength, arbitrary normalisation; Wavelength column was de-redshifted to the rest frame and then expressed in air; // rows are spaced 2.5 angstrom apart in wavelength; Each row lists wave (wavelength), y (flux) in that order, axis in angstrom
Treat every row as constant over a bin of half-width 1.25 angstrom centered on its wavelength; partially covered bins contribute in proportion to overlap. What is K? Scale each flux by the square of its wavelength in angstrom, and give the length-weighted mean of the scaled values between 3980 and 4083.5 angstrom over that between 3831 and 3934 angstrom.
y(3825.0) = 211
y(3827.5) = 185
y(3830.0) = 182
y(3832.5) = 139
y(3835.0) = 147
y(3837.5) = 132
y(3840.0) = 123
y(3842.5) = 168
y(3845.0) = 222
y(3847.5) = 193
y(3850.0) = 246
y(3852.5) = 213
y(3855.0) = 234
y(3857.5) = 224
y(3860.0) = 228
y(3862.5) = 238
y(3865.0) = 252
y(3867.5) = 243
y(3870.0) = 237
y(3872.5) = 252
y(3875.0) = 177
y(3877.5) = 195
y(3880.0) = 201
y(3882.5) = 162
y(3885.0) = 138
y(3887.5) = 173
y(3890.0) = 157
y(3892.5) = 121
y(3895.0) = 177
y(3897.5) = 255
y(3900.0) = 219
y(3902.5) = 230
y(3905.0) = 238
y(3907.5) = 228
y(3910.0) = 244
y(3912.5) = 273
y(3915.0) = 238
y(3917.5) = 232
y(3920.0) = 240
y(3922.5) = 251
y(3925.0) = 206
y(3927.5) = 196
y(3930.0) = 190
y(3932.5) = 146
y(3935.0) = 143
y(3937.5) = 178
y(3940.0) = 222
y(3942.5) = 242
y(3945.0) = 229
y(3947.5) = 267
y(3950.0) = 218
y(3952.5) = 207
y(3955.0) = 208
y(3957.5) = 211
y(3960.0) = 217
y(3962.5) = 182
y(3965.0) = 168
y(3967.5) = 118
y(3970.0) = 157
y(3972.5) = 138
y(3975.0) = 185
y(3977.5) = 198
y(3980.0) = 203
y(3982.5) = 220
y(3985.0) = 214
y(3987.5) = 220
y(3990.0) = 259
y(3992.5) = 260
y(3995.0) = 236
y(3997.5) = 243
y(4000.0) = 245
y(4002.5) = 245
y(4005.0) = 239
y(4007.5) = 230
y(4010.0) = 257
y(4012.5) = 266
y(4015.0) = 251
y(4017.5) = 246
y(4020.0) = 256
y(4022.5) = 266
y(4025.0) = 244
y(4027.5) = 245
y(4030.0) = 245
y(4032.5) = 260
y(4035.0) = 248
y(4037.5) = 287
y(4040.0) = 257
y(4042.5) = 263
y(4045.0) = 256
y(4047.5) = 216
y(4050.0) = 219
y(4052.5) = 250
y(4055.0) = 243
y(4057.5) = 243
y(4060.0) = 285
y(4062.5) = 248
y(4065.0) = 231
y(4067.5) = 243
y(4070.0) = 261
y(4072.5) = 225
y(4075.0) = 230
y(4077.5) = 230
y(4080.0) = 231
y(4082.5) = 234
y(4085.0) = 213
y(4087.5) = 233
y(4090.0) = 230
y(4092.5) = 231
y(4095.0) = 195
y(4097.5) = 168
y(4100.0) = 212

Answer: 1.29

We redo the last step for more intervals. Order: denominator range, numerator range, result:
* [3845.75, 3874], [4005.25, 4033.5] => 1.17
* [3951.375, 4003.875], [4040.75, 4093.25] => 1.21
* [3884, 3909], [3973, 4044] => 1.31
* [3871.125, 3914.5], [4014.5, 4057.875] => 1.32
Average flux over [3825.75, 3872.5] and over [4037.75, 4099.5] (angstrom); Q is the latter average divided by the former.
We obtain 1.17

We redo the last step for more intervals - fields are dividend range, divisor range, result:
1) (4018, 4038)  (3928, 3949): 1.26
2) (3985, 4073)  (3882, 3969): 1.22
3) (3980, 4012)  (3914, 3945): 1.15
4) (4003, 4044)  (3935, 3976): 1.30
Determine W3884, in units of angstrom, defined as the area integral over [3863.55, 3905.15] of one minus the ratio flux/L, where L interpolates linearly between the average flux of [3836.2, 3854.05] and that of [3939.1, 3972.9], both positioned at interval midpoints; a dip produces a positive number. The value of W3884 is -2.15 angstrom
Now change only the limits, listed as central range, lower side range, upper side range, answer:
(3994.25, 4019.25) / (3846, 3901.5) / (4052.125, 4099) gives -2.5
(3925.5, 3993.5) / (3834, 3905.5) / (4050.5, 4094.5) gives 5.3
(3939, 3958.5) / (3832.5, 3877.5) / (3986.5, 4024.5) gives 0.5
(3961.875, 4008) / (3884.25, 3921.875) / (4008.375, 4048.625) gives 6.1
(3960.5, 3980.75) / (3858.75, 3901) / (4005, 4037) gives 5.6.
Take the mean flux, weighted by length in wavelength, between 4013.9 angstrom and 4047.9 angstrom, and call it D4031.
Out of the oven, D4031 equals 254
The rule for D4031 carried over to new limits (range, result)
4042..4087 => 240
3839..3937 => 208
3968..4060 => 236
